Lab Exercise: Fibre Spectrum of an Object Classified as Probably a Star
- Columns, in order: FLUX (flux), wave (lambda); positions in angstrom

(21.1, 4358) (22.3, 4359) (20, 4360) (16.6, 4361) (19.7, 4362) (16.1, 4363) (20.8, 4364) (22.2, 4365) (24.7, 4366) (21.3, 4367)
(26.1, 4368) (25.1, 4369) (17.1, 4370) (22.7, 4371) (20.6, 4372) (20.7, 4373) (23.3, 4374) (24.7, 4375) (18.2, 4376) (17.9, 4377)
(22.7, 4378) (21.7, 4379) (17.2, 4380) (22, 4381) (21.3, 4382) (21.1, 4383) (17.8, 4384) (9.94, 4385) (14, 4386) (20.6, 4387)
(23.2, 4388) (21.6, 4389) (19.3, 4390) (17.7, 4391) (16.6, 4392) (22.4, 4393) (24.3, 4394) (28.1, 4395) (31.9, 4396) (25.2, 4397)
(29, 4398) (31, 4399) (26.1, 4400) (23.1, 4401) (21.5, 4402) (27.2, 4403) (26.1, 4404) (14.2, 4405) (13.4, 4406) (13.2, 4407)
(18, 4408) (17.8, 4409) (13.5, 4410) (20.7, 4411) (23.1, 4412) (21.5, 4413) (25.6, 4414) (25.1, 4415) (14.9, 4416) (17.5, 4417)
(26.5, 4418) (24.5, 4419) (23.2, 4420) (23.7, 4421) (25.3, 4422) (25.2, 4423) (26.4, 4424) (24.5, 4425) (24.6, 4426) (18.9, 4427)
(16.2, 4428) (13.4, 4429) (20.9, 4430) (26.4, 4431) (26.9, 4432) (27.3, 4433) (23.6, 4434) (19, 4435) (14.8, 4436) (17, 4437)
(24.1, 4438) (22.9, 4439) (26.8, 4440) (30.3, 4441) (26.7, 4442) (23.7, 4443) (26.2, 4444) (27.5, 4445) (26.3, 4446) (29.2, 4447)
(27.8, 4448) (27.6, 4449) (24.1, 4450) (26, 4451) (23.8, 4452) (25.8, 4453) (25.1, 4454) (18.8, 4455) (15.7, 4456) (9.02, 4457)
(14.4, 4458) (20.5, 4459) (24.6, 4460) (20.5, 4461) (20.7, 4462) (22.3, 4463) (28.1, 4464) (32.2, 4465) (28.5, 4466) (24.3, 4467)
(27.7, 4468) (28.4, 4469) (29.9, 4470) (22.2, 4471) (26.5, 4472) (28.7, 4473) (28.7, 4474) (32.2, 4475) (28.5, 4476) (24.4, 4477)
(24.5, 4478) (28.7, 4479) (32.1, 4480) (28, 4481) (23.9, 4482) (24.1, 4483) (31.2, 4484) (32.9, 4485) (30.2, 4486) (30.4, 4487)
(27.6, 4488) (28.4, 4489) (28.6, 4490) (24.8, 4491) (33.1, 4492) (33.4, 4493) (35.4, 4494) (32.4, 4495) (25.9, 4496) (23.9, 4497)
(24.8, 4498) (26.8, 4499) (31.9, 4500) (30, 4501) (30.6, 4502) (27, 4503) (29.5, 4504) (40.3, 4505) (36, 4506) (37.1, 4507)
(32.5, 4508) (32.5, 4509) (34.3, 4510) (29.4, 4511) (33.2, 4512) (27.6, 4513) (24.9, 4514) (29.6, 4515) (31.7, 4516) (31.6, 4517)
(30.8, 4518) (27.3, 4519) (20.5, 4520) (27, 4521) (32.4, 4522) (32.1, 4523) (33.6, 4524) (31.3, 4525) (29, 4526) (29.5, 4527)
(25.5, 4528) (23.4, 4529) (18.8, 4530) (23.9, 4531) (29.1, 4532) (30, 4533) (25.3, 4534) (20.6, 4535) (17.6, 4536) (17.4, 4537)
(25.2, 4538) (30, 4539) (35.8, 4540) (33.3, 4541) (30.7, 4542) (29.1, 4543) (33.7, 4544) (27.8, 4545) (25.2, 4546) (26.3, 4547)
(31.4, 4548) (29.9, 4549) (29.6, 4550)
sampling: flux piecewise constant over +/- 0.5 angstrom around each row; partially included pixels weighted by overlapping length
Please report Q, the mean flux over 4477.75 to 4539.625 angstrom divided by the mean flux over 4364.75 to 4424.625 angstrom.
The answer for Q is 1.33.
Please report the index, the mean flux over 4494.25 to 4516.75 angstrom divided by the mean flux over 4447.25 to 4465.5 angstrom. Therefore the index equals 1.35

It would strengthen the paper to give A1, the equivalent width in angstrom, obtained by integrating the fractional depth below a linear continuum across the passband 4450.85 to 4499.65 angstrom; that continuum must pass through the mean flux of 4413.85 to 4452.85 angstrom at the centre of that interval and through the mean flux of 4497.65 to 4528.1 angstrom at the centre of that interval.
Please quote 1.8 angstrom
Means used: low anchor 23.7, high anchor 30.4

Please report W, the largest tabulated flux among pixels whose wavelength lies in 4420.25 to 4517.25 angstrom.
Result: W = 40.3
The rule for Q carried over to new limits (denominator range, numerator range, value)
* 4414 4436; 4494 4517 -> 1.37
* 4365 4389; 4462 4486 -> 1.34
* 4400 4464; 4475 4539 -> 1.29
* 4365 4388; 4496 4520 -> 1.47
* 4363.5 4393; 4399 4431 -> 1.05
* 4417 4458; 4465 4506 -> 1.24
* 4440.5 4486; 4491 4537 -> 1.13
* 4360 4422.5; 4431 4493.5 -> 1.20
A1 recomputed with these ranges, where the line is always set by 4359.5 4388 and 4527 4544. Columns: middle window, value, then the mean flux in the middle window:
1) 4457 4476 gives -1.16 angstrom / 25.2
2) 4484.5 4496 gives -2.72 angstrom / 30.4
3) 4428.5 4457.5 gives -0.61 angstrom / 23.3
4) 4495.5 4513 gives -3.94 angstrom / 30.8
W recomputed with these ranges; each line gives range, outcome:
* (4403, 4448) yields 30.3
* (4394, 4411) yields 31.9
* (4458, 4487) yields 32.9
